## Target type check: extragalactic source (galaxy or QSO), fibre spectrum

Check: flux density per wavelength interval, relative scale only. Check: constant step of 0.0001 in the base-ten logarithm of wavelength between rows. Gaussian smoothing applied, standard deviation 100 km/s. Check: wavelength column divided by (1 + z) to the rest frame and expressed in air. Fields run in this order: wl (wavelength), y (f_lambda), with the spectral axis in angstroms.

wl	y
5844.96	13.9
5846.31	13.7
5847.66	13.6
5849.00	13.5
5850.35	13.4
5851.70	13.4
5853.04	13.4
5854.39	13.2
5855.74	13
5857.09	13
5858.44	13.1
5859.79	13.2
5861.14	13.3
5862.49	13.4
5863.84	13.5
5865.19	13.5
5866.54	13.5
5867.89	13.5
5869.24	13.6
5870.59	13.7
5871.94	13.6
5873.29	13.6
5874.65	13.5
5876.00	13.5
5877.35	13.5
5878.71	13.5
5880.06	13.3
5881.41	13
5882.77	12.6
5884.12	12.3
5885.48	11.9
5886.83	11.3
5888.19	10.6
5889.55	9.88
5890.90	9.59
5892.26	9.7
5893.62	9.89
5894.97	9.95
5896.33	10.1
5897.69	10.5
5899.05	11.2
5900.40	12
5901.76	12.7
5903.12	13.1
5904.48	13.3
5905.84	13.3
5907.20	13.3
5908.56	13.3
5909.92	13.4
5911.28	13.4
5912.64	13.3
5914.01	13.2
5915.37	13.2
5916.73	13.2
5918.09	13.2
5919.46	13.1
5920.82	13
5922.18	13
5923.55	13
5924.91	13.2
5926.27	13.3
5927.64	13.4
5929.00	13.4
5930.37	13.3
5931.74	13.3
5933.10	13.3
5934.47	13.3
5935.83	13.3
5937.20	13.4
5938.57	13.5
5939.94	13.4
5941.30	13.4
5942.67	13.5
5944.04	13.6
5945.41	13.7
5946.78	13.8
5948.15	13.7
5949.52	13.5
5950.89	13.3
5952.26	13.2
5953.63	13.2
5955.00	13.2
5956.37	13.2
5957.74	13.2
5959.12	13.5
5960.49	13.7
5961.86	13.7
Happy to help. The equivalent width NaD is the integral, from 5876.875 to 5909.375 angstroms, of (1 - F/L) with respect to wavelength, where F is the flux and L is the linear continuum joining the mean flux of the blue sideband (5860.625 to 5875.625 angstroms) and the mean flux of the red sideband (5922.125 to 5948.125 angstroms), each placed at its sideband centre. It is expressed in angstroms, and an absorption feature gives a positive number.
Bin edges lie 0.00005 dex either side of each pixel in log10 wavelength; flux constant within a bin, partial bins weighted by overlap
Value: 3.98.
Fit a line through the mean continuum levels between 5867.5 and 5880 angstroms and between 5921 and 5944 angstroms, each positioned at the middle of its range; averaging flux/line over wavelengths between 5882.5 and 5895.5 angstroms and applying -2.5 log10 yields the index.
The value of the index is 0.25 mag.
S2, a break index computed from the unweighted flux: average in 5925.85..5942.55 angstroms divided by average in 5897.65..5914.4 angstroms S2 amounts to 1.04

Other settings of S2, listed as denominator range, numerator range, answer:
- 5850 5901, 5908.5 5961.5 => 1.07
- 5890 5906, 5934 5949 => 1.21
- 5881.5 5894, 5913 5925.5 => 1.20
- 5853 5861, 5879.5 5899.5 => 0.84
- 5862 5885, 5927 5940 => 1.00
